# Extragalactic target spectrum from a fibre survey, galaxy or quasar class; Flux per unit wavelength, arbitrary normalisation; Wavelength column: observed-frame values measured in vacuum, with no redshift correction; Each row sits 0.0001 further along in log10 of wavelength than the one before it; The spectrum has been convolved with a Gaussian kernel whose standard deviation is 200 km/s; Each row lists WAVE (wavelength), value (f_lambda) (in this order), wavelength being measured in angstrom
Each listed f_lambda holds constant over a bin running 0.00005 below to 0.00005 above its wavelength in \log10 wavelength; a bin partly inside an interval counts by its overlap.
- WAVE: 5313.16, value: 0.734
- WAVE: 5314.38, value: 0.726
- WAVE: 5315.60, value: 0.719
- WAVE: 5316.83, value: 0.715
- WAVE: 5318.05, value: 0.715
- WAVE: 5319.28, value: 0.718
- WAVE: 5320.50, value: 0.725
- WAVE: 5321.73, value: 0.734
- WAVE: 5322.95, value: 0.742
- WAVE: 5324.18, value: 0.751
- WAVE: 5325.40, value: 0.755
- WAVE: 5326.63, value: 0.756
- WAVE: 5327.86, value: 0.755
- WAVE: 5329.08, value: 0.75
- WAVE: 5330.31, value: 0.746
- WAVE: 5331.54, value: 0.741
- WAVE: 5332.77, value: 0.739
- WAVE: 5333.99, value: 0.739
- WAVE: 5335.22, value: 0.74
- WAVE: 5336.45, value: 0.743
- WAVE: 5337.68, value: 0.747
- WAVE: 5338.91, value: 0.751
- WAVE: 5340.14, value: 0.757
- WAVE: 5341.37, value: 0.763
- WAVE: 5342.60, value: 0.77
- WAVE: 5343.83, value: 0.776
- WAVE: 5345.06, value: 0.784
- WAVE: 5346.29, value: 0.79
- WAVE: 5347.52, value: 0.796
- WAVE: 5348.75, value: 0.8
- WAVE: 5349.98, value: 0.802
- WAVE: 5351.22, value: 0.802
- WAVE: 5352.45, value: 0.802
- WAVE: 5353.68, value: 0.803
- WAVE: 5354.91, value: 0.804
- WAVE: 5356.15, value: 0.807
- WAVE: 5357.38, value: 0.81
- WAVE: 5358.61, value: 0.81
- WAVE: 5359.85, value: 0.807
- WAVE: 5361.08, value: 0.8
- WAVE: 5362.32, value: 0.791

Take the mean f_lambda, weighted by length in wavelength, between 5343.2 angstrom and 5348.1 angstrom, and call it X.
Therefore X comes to 0.787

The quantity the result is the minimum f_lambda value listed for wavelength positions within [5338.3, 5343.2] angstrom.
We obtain 0.751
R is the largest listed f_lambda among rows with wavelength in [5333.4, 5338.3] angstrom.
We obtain 0.747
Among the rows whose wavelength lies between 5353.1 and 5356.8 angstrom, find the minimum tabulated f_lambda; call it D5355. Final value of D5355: 0.803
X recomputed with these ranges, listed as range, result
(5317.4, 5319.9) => 0.718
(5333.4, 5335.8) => 0.739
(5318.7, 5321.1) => 0.723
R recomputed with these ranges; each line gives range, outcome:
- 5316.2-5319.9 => 0.718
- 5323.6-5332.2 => 0.756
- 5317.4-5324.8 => 0.751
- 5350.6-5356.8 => 0.807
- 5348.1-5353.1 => 0.802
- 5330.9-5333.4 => 0.741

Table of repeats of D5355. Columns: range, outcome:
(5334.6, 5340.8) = 0.74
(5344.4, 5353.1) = 0.784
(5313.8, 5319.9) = 0.715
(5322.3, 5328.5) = 0.742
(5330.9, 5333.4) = 0.739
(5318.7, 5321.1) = 0.718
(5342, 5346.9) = 0.77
